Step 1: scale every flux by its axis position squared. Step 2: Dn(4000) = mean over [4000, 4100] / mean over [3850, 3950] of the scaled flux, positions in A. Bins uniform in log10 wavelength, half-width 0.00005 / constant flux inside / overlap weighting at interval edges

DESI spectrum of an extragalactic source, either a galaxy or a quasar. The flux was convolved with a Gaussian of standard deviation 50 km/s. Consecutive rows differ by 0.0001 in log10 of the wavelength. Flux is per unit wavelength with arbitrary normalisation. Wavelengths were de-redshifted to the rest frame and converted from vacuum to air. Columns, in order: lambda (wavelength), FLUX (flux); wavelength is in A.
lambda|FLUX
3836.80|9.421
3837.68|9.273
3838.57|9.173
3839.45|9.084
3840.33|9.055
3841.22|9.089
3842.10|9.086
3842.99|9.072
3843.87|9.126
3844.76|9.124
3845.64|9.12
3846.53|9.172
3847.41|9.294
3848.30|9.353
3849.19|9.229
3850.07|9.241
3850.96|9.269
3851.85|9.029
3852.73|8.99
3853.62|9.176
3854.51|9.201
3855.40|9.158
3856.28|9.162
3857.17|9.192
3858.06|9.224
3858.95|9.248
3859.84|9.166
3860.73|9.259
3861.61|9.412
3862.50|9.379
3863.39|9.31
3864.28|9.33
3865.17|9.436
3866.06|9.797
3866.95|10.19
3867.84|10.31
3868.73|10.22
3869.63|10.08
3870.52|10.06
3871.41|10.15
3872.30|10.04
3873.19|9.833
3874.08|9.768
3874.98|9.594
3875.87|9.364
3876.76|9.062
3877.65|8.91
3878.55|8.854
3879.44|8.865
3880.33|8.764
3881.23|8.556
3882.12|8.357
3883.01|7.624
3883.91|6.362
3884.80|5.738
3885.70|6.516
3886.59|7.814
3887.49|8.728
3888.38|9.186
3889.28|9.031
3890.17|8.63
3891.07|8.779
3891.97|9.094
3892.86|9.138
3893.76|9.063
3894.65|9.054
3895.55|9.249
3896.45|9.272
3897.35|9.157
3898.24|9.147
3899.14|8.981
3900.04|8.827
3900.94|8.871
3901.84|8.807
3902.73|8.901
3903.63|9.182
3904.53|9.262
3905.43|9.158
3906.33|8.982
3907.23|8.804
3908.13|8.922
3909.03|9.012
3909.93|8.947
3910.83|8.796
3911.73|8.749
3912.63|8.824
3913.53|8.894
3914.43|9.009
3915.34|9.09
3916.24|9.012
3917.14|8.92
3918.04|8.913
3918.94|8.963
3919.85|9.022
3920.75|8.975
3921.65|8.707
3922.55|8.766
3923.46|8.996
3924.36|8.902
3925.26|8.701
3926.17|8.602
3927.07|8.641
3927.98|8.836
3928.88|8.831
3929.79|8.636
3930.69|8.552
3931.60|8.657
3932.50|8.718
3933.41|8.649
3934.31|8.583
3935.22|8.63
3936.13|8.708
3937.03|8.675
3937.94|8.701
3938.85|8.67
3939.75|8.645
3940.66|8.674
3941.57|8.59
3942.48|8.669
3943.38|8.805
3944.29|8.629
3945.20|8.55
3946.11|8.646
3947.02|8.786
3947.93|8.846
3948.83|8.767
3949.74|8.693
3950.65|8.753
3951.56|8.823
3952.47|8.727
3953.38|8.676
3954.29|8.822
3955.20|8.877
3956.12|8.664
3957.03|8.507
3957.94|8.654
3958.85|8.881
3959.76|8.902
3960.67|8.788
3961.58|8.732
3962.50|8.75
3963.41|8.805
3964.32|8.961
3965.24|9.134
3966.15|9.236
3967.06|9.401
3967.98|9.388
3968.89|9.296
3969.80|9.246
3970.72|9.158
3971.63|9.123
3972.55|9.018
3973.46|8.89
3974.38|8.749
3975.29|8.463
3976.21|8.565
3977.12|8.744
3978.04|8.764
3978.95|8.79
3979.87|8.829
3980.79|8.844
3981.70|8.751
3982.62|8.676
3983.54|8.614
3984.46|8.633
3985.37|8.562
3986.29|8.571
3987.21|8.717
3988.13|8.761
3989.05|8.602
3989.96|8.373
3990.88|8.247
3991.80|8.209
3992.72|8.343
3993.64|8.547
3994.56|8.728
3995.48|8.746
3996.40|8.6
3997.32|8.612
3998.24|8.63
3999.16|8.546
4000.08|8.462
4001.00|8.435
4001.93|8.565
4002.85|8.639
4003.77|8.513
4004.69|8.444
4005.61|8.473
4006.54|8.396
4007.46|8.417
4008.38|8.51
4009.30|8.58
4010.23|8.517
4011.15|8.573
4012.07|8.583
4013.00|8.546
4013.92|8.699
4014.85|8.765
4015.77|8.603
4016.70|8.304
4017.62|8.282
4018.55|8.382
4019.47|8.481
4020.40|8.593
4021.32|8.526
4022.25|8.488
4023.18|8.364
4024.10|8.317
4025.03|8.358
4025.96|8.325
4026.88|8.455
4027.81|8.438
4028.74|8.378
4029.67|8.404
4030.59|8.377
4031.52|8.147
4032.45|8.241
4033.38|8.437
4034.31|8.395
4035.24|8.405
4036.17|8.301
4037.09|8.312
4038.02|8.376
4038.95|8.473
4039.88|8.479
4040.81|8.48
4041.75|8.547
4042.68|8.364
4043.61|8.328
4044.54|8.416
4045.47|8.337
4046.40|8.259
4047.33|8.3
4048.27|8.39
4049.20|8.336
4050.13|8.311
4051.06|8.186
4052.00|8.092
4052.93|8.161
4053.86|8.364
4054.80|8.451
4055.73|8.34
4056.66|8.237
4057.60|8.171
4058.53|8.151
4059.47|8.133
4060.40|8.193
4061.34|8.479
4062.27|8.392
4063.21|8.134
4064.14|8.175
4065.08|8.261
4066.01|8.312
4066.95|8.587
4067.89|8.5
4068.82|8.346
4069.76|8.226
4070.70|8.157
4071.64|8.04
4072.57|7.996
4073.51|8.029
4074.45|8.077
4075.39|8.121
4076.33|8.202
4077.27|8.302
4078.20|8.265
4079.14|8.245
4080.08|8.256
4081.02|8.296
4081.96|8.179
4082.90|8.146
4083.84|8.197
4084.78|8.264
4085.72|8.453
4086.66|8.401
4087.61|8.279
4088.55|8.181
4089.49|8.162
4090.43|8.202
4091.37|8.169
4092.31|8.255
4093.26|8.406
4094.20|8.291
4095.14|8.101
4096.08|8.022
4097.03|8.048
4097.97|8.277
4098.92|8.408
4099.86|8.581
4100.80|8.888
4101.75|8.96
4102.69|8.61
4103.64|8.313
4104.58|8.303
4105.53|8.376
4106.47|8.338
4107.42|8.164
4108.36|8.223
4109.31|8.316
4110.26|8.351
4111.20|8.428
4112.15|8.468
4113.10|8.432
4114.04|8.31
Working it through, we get 1.0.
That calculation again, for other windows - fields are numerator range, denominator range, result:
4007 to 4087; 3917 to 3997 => 1.00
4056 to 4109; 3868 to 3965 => 1.02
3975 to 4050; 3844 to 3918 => 1.00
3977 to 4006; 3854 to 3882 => 0.97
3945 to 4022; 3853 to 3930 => 1.01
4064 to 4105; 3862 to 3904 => 1.02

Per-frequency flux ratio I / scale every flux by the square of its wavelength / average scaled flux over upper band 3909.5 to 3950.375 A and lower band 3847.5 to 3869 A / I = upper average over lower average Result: 0.97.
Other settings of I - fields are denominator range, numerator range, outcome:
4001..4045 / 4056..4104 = 1.01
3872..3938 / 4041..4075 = 1.02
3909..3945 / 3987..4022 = 1.01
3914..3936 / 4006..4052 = 1.01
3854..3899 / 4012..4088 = 1.00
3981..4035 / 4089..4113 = 1.03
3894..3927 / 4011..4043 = 1.00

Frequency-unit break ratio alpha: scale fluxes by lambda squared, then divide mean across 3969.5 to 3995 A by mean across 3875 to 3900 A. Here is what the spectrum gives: 1.1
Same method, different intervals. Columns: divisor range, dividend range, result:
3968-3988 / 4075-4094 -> 0.99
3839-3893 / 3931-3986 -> 1.02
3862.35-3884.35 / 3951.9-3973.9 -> 1.01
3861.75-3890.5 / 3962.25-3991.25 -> 1.03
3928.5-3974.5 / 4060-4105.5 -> 1.00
